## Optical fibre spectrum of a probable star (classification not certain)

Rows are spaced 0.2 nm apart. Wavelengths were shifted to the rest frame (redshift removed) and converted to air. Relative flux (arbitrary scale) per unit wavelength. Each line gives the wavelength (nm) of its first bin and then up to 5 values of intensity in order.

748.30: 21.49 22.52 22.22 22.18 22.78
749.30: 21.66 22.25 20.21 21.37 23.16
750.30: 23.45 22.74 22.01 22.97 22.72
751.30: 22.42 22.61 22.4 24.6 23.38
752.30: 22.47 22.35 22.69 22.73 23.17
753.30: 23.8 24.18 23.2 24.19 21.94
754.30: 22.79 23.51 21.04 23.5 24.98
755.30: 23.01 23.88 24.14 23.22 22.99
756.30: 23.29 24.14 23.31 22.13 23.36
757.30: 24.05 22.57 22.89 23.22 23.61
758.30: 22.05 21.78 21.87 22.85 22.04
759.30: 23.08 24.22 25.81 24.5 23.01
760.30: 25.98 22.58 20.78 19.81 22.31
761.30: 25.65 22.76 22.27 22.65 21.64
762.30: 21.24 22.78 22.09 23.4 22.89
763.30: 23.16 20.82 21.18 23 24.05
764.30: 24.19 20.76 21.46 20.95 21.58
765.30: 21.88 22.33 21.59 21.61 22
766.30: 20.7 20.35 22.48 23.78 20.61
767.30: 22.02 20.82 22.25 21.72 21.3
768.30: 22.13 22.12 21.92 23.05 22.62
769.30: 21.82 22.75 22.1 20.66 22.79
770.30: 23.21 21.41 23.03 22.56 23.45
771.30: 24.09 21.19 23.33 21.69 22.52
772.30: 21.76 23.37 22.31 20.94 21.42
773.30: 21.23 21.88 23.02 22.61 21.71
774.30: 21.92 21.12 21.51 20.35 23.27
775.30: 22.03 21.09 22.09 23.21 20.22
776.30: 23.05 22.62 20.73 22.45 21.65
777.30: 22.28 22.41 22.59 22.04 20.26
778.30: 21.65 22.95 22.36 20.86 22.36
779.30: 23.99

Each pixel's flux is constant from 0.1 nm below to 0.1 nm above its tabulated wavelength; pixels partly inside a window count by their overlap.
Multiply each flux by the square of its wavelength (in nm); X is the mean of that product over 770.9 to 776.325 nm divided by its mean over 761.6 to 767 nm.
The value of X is 1.02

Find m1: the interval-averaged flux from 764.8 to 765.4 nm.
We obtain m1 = 21.5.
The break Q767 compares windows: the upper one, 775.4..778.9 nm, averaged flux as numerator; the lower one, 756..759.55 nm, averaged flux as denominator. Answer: 0.96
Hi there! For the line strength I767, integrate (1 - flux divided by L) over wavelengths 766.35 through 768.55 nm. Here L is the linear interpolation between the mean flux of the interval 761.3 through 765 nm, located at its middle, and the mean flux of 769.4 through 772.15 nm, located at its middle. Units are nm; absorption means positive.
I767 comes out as 0.07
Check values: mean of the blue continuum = 22.4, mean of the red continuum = 22.5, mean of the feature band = 21.7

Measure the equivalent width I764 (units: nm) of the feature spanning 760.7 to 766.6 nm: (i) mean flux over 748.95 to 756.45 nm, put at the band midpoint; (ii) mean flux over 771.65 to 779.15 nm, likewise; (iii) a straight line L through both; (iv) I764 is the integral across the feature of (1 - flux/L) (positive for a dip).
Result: 0.097 nm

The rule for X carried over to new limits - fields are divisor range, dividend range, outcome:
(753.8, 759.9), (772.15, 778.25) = 0.99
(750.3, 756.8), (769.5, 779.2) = 1.01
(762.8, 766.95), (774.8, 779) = 1.02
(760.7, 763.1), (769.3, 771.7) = 1.03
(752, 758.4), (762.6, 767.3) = 0.98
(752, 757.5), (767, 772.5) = 0.99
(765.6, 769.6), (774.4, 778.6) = 1.02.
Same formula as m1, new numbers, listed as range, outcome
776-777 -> 21.8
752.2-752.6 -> 22.4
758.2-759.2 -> 22.1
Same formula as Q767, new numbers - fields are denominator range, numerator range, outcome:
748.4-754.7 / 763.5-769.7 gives 0.97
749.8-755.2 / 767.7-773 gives 0.97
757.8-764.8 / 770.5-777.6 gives 0.97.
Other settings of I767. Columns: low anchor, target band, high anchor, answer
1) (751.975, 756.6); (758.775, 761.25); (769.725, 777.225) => -0.02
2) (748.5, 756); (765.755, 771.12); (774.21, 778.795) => 0.05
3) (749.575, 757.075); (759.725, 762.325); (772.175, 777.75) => -0.02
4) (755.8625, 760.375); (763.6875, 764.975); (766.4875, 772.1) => 0.02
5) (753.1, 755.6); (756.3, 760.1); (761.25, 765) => -0.04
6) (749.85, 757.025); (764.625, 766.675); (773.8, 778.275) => 0.09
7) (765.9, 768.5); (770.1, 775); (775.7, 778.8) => -0.07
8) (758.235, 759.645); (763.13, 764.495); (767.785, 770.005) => -0.02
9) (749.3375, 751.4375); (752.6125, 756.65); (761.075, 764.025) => -0.17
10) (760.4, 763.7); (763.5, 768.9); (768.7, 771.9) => 0.12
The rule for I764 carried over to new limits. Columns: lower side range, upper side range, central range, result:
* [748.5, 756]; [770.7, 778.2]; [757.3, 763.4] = -0.081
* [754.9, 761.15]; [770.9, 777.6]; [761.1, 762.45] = 0.014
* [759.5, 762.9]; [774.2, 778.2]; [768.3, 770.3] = 0.008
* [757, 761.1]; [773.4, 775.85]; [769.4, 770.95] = -0.006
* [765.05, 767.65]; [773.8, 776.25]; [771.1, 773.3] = -0.052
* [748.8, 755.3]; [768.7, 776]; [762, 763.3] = 0.005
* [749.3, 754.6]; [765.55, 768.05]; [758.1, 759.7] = -0.040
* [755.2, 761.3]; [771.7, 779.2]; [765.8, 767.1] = 0.048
